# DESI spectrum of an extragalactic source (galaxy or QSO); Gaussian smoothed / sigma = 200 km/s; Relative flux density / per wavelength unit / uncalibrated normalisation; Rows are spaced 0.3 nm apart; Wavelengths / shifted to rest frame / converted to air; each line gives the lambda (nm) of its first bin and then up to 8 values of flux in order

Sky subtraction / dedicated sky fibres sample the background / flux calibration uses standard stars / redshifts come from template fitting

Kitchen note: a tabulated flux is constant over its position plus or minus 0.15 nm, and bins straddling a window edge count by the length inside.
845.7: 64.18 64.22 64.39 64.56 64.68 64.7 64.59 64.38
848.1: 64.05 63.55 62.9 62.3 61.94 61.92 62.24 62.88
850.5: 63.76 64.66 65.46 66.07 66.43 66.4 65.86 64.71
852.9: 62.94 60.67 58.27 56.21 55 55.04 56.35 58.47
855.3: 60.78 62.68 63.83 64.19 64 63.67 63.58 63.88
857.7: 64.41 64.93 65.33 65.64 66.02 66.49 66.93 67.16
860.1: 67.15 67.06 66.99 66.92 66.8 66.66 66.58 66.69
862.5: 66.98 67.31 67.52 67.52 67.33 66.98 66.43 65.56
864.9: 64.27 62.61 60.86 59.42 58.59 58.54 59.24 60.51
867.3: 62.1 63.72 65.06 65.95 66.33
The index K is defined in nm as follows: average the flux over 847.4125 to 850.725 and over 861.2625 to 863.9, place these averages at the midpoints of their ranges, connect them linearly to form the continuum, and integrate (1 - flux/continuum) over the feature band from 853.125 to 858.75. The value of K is 0.32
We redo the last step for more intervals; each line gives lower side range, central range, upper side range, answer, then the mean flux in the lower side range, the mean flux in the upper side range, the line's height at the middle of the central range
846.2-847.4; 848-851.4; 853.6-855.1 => -0.11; 64.6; 56.2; 61.4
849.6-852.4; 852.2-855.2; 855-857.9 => 0.22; 64.7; 63.2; 64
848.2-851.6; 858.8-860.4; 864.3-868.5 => -0.10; 63.5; 62.3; 62.8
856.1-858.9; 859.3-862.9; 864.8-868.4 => -0.20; 64.5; 61.8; 63.4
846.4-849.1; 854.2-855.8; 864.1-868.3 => 0.12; 64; 62.4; 63.4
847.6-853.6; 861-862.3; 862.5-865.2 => -0.02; 63.6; 66.4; 65.9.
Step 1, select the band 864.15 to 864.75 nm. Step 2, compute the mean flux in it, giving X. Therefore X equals 66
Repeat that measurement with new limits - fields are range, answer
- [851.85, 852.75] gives 65.7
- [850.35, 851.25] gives 64.6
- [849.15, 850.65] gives 62.5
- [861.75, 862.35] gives 66.6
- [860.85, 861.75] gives 66.8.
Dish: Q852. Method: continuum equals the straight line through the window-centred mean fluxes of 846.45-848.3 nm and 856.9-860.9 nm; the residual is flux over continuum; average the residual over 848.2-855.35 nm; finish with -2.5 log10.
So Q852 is 0.05 mag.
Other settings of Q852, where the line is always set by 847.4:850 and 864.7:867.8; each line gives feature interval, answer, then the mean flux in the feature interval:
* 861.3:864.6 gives -0.09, 66.9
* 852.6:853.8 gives 0.04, 60.6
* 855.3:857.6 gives -0.02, 63.5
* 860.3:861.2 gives -0.09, 67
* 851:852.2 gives -0.06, 66.1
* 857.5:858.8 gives -0.05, 65.1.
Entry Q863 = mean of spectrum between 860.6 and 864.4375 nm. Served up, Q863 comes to 67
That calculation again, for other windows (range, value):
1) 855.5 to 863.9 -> 65.9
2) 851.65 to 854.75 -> 60.7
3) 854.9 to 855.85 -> 61.1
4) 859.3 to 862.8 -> 66.9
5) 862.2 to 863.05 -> 67.1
